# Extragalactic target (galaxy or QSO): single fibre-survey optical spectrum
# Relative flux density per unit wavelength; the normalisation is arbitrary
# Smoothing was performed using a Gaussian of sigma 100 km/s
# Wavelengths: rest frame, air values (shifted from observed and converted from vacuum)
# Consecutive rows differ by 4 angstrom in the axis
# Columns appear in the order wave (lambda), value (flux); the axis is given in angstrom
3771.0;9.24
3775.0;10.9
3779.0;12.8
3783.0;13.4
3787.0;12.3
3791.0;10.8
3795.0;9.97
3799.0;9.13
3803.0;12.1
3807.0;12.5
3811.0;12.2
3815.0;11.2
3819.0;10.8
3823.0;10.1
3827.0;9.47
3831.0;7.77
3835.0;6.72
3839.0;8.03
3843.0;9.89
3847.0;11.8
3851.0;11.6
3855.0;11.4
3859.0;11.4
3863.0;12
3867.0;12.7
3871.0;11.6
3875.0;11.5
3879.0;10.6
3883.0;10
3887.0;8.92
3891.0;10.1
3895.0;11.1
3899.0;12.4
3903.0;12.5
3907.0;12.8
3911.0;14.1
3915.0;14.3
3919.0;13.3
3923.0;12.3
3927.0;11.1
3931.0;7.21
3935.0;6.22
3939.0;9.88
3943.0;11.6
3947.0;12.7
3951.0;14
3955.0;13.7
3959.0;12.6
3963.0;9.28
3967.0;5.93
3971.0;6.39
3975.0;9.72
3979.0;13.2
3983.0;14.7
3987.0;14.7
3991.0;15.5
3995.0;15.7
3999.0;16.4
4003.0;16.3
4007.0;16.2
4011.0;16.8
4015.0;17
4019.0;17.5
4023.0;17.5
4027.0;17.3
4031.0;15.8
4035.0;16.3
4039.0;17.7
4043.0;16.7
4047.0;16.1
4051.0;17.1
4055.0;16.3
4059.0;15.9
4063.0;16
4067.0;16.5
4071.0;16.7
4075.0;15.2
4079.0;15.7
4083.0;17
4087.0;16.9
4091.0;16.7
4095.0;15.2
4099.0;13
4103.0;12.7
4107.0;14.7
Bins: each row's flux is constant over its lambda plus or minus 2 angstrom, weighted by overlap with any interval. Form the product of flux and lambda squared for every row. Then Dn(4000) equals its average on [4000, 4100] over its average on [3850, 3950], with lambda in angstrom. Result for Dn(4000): 1.56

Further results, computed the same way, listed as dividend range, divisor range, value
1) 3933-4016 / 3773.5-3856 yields 1.30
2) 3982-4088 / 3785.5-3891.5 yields 1.70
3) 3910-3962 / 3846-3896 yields 1.09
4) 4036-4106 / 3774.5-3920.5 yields 1.59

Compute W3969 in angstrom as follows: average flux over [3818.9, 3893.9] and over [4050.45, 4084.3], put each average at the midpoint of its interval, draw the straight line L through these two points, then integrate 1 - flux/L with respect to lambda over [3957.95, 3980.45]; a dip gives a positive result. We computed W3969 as 7.0 angstrom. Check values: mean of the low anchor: 10.3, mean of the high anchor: 16.2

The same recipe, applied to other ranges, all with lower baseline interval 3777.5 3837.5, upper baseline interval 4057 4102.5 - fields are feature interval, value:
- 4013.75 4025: -2.07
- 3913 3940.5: 4.84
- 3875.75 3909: 3.34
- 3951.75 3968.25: 3.26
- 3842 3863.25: 0.35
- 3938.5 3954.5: 1.09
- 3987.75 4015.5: -3.54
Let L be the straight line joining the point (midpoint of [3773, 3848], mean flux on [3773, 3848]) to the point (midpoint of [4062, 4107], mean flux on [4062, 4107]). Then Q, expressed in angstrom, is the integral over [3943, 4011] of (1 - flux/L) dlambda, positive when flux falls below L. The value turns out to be 3.2 angstrom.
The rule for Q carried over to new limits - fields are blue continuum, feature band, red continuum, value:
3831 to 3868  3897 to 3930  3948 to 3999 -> -3.8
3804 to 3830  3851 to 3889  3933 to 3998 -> 0.2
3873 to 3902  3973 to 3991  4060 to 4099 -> 0.0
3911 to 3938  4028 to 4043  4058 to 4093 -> -1.8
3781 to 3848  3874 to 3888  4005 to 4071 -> 2.3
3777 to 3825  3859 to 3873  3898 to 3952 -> -0.5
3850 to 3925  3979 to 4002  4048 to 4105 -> -2.1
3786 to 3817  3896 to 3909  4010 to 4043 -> 1.3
